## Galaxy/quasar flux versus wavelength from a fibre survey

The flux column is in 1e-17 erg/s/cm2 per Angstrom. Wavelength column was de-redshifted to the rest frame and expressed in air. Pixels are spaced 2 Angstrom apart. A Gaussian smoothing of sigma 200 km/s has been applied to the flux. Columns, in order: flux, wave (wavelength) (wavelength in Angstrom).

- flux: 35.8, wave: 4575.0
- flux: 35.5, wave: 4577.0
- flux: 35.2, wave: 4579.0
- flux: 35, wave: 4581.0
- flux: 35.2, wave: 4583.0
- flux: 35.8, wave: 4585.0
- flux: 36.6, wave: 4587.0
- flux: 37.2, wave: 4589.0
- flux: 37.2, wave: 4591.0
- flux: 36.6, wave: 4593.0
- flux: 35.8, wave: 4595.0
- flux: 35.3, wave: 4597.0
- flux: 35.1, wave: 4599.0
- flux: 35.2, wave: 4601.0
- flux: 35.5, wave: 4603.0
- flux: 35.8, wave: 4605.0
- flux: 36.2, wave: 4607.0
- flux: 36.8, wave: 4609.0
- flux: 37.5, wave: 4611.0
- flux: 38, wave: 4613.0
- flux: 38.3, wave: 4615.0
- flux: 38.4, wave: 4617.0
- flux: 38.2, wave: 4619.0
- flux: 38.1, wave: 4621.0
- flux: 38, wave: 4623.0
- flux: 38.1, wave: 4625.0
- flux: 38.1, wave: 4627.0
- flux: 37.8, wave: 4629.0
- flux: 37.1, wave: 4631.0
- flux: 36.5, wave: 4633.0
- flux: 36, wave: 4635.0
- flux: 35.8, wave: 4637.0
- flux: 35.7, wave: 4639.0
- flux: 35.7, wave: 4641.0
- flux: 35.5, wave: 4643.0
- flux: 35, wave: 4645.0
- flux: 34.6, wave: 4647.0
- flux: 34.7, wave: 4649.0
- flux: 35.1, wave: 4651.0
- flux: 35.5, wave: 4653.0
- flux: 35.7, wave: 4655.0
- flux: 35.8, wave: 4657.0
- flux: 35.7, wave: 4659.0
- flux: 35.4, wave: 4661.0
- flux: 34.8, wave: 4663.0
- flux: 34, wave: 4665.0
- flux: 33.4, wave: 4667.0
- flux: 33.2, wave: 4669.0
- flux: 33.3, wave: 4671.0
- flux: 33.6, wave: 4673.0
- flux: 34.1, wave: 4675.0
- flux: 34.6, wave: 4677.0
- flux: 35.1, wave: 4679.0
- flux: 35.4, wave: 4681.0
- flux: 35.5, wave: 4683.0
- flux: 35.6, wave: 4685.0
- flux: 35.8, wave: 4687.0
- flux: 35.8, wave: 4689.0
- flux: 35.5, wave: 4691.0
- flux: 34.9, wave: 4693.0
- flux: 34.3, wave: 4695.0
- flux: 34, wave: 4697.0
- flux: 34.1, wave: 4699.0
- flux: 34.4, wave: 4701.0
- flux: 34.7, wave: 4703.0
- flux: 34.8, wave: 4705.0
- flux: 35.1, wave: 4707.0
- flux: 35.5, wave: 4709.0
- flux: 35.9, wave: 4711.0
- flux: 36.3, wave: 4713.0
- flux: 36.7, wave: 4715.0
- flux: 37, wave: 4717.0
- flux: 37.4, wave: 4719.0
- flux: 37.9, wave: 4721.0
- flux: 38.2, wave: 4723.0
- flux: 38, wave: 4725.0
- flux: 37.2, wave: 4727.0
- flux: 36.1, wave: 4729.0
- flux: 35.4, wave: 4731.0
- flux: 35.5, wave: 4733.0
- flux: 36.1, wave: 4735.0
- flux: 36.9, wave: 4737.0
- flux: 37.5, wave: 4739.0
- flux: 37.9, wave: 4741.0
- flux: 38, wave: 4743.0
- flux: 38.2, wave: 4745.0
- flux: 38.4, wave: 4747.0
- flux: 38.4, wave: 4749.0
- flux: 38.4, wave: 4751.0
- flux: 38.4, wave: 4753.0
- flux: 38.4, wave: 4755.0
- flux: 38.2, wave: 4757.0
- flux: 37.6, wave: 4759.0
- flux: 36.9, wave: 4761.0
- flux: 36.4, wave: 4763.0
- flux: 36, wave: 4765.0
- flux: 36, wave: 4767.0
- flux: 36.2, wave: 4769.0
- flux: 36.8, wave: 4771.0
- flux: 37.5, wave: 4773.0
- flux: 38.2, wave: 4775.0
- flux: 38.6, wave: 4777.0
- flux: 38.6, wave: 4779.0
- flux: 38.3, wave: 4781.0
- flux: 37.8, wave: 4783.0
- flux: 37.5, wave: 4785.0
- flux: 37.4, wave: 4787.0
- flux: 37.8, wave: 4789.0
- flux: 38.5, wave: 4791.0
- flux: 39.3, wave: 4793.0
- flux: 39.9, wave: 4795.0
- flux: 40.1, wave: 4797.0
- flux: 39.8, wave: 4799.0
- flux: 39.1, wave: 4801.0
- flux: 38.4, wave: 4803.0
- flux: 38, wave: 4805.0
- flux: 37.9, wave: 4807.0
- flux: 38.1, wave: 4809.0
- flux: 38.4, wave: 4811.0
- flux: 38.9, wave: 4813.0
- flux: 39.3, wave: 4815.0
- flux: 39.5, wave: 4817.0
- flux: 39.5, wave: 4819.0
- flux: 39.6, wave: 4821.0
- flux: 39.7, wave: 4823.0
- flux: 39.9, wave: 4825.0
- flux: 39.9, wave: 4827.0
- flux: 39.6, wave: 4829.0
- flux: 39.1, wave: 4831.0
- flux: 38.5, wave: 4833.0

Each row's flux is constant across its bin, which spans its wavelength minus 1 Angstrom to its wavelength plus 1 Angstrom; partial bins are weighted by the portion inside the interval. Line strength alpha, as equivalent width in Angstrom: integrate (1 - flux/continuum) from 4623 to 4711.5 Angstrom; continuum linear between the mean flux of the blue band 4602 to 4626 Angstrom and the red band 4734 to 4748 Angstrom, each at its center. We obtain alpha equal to 5.2 Angstrom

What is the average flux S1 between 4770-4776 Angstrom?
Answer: 37.5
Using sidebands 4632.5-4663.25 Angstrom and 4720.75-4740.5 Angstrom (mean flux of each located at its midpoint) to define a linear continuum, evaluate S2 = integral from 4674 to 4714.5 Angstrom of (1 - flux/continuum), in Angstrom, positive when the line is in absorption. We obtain 1.30 Angstrom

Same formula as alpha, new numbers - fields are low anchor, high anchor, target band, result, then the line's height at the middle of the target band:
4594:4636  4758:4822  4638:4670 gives 1.9 Angstrom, 37.2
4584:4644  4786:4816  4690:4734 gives 2.2 Angstrom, 37.8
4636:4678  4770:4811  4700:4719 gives 0.3 Angstrom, 36.2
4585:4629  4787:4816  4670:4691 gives 1.5 Angstrom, 37.6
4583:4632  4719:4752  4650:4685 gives 2.3 Angstrom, 37.1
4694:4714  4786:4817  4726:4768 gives -0.7 Angstrom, 36.6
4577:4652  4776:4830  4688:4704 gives 1.2 Angstrom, 37.5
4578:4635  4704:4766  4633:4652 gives 0.7 Angstrom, 36.8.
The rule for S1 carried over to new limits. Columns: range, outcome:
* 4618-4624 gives 38.1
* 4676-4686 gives 35.2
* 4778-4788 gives 37.9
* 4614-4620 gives 38.3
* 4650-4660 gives 35.6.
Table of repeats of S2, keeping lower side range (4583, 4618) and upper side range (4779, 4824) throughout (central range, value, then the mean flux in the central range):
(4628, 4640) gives 0.1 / 36.5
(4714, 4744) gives 0.7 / 37.1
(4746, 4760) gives 0.0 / 38.3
